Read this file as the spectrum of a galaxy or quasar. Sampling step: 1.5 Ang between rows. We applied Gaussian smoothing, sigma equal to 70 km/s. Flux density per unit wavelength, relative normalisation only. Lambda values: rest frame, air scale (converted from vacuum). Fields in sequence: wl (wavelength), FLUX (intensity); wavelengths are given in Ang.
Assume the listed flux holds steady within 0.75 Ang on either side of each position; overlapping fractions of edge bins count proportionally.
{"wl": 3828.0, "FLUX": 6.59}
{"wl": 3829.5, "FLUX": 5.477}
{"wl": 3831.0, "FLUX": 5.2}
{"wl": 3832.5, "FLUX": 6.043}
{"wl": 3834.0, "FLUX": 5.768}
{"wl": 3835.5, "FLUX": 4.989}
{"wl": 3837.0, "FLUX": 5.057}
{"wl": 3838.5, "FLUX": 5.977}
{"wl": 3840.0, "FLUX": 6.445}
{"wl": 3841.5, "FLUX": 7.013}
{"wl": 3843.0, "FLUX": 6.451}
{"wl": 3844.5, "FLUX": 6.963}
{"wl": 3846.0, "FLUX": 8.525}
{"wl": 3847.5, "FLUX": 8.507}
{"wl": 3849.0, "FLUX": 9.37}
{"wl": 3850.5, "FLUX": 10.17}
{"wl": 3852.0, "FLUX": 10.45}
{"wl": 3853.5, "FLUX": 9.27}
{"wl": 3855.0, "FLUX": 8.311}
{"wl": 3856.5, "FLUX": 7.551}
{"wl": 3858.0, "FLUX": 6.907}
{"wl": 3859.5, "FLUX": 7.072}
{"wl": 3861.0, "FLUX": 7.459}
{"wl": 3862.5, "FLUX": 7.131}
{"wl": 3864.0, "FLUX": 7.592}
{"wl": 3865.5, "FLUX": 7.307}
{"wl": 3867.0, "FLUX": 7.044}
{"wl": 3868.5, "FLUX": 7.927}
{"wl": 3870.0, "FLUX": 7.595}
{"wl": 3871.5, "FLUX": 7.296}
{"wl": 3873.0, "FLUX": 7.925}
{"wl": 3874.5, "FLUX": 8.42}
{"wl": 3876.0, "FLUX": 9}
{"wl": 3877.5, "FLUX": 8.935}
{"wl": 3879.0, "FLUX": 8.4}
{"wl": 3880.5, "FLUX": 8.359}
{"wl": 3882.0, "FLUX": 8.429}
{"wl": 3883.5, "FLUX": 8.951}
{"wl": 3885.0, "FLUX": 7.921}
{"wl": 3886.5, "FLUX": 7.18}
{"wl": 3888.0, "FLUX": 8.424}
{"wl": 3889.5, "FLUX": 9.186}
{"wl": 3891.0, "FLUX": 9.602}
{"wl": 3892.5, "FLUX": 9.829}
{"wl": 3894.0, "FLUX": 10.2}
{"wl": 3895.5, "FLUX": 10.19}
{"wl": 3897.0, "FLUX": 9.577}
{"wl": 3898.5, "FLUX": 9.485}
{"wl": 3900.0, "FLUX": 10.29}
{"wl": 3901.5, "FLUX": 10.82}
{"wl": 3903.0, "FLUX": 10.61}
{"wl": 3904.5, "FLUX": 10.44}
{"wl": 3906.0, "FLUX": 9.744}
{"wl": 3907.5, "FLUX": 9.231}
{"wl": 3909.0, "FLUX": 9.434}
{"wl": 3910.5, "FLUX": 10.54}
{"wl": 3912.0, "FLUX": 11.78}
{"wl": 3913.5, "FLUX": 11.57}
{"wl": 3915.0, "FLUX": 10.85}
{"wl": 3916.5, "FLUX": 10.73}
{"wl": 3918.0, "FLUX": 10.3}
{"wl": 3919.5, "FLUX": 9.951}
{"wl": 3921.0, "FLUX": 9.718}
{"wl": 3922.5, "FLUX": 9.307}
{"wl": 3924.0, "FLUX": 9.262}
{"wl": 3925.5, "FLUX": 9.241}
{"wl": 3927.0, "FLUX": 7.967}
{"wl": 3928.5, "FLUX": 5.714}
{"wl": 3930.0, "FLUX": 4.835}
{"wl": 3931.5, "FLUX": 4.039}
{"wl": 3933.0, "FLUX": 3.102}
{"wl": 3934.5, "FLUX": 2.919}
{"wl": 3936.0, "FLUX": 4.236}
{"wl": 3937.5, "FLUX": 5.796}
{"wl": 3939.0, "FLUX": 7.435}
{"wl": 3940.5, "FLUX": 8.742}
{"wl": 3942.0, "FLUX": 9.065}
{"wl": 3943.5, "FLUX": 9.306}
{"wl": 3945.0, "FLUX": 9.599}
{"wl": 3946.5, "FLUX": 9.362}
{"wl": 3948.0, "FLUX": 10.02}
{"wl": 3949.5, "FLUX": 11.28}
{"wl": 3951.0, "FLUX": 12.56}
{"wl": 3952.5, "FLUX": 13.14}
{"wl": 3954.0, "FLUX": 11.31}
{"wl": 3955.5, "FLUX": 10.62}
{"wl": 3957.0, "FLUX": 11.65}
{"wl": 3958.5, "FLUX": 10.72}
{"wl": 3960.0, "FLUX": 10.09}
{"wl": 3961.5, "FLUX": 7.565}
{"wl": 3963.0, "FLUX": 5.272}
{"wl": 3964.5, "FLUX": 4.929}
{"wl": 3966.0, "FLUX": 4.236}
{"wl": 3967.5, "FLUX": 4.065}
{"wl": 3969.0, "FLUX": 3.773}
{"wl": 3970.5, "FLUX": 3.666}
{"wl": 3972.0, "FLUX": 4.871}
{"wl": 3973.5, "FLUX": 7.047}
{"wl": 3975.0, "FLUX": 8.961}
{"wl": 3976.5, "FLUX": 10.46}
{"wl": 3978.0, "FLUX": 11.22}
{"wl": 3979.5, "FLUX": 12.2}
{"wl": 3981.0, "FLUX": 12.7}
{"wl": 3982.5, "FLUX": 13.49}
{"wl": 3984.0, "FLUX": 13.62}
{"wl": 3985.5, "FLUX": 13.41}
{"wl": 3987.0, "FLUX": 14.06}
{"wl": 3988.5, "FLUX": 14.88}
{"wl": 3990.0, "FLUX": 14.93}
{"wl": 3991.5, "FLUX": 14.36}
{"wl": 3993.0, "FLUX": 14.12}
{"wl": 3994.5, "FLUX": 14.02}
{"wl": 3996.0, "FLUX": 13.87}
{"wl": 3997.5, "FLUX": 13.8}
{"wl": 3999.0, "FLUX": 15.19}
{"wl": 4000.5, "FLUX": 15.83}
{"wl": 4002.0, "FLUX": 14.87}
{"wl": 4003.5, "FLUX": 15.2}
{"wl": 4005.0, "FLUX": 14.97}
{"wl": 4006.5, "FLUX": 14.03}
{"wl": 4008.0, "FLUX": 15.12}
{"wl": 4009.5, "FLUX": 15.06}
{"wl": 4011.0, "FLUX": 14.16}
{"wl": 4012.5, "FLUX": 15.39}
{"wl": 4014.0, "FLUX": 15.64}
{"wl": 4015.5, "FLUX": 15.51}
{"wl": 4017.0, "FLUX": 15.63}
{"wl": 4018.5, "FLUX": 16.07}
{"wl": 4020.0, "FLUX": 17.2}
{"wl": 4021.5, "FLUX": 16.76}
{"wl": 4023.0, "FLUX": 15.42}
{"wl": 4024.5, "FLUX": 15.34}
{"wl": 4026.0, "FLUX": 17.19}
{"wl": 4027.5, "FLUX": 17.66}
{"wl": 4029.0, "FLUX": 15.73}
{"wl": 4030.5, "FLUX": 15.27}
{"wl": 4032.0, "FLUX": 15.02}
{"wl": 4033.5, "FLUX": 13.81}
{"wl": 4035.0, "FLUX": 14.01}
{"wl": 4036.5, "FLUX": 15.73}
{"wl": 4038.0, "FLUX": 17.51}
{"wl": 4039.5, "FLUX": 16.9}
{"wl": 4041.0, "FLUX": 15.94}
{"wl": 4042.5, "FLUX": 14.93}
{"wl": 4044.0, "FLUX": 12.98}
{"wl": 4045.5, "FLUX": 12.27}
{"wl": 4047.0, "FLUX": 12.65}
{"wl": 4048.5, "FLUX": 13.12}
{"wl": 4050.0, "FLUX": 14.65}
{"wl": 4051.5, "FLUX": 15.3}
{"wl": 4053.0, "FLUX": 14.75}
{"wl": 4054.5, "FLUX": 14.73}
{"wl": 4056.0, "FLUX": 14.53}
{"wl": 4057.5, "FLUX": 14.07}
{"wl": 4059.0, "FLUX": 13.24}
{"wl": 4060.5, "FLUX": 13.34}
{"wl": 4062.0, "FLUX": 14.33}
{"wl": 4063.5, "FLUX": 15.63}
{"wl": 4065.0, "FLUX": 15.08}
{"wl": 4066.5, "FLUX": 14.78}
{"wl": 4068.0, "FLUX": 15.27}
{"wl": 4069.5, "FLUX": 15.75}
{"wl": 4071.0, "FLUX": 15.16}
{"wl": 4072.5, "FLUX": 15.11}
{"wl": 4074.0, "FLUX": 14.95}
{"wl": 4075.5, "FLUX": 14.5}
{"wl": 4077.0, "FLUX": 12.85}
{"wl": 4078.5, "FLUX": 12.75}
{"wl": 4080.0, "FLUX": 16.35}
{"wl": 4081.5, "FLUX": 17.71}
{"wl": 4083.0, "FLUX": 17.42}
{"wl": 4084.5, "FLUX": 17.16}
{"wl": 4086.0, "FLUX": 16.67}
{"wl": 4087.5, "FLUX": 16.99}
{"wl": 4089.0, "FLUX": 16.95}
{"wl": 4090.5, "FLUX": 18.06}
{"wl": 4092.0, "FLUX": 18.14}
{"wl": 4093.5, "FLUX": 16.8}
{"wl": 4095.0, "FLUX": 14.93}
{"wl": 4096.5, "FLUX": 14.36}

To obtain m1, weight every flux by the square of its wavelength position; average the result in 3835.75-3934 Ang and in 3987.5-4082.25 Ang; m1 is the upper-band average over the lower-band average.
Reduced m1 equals 1.90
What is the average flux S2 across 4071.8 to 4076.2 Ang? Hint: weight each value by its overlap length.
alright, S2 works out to 14.9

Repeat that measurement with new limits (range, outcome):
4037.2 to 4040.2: 17.2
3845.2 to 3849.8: 8.8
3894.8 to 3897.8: 9.87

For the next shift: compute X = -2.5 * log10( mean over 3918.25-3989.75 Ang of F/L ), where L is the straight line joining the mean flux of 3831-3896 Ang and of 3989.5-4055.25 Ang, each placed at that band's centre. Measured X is 0.34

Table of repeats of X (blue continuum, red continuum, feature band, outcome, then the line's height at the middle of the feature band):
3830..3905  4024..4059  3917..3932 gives 0.26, 10.4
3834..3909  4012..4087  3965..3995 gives 0.21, 12.5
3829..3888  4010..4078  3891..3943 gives 0.12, 9.92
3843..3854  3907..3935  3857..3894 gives 0.08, 8.72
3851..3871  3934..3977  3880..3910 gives -0.19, 7.91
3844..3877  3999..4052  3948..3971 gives 0.41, 12.4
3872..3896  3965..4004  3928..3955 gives 0.29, 10.3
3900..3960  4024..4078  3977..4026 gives -0.17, 12.5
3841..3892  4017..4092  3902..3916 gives -0.08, 9.77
